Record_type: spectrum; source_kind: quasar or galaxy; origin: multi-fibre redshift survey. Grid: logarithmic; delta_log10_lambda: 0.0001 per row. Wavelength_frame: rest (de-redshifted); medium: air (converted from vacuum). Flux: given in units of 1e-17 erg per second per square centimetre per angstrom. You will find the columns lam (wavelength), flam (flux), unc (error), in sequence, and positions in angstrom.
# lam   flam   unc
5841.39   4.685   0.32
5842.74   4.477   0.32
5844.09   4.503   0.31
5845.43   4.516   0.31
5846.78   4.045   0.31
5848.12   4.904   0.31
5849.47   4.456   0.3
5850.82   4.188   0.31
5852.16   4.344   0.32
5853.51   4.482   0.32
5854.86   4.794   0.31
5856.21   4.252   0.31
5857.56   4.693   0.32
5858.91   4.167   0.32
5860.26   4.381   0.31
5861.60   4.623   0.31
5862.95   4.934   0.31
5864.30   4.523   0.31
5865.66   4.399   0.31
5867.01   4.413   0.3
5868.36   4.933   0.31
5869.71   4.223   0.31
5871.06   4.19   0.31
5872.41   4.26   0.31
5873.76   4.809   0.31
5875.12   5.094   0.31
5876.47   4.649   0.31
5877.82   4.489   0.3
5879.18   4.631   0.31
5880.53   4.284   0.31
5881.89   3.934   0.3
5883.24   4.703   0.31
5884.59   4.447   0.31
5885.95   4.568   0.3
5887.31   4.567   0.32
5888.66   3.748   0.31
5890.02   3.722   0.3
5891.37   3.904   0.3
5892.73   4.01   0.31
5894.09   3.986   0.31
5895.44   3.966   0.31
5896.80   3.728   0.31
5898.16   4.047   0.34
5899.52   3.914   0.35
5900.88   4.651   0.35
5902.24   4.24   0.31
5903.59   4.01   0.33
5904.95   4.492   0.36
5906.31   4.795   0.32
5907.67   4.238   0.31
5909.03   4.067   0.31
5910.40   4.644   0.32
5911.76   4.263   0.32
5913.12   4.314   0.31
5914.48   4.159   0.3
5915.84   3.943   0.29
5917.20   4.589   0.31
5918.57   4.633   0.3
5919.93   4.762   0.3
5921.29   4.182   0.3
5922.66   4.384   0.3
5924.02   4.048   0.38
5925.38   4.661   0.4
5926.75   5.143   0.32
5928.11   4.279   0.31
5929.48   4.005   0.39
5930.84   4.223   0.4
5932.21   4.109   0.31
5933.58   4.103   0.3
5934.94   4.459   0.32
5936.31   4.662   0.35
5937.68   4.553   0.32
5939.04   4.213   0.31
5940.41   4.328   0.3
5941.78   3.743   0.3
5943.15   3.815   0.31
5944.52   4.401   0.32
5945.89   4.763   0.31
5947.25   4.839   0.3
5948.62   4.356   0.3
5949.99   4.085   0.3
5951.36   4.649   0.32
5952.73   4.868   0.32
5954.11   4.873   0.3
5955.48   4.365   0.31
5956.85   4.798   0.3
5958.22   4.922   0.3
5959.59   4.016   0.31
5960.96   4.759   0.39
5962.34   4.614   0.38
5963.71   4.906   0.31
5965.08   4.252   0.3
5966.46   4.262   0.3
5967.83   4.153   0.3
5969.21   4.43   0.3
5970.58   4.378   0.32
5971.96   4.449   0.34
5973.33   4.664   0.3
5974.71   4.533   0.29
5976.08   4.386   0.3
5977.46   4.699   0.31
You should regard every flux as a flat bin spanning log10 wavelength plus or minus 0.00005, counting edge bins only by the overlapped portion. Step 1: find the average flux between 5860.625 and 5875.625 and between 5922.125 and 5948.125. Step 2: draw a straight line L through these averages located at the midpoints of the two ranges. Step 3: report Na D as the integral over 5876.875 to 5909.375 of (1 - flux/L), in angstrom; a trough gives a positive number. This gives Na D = 2.0 angstrom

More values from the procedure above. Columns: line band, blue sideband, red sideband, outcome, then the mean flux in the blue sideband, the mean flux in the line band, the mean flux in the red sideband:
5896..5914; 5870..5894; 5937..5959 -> 0.5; 4.34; 4.26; 4.47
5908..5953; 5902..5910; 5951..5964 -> 1.2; 4.32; 4.37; 4.67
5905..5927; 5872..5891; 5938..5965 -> 0.2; 4.42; 4.41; 4.49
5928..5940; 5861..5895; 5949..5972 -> 0.5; 4.4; 4.29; 4.51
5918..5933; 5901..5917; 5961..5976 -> -0.1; 4.31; 4.4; 4.47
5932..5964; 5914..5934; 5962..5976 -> -0.4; 4.35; 4.47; 4.46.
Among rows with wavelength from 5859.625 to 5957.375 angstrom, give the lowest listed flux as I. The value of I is 3.722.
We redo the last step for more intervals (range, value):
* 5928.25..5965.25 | 3.743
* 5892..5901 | 3.728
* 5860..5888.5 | 3.934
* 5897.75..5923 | 3.914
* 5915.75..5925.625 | 3.943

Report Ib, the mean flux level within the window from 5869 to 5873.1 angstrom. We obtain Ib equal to 4.24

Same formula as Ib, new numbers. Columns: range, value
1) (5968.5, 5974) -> 4.48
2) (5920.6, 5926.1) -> 4.32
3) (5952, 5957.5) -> 4.72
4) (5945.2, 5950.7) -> 4.52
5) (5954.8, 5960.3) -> 4.53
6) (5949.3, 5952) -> 4.36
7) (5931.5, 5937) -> 4.33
